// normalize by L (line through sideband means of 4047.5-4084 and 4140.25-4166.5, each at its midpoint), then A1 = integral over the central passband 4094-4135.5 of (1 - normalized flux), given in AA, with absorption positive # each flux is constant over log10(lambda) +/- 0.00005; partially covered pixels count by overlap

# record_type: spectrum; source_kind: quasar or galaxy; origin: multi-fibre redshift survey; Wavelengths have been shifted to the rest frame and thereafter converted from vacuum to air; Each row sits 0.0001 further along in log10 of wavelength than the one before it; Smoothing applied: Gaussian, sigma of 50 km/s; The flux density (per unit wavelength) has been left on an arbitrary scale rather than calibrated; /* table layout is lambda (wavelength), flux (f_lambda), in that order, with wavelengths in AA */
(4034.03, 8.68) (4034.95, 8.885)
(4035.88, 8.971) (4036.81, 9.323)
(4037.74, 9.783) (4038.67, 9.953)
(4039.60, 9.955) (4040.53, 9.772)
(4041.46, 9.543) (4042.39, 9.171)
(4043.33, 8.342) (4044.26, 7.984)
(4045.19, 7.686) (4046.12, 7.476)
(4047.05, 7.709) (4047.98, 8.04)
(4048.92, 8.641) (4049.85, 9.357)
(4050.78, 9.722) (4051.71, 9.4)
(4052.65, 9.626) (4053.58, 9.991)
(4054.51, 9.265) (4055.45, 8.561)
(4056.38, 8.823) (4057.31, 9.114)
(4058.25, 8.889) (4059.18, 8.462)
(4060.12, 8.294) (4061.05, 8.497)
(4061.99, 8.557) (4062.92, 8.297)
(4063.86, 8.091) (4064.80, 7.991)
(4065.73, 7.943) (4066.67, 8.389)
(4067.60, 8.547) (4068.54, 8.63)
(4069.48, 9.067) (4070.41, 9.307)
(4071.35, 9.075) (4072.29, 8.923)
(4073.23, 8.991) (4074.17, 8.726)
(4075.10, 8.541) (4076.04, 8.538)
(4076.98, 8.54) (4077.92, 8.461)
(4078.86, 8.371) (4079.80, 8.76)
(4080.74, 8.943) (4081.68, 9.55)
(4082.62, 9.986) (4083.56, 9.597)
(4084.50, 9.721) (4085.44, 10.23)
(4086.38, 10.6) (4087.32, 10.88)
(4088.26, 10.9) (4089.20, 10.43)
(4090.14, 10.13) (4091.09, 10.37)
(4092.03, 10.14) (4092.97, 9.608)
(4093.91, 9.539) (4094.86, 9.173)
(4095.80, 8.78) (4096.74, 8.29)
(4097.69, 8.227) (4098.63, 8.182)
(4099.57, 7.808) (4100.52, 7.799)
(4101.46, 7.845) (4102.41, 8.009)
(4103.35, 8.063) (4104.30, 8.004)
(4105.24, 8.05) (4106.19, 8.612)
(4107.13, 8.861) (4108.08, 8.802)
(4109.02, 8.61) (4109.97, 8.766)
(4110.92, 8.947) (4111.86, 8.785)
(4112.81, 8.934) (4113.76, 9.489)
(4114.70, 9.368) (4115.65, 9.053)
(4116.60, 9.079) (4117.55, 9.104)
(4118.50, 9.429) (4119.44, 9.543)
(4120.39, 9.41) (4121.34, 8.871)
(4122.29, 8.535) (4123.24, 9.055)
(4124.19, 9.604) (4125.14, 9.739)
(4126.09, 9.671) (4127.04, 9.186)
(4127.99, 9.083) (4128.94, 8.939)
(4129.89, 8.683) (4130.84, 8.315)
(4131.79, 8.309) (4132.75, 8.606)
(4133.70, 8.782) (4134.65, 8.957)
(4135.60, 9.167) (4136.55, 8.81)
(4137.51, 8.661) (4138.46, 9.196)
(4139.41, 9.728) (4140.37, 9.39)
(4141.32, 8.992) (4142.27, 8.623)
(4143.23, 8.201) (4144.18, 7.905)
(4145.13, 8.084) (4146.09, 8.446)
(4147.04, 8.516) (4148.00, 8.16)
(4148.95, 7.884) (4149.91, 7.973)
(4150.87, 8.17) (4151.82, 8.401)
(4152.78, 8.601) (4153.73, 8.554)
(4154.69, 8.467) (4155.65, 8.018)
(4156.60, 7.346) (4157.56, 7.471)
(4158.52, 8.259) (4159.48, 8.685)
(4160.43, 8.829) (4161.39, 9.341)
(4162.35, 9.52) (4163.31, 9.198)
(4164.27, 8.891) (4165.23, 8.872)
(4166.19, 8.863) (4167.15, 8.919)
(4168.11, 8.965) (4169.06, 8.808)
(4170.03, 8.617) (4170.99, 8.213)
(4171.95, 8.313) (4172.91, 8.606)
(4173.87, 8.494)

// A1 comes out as -0.8 AA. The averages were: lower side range 8.83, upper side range 8.47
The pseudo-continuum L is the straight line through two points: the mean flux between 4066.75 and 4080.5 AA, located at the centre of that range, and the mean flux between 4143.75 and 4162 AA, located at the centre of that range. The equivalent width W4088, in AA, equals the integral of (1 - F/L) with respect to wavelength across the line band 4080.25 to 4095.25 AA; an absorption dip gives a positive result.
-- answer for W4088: -2.3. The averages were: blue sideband 8.74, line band 9.99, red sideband 8.28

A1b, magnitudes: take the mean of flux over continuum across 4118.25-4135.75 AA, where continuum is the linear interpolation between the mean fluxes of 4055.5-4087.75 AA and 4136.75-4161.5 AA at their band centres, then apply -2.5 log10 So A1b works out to -0.057 mag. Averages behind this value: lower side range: 8.92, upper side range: 8.45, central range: 9.04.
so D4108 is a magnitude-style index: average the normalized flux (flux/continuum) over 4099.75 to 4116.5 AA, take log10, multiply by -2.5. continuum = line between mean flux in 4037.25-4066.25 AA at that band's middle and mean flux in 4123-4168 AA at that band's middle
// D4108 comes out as 0.02 mag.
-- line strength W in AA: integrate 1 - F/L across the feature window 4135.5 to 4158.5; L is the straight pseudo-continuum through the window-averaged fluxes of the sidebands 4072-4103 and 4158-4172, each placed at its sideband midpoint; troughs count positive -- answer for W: 1.2 AA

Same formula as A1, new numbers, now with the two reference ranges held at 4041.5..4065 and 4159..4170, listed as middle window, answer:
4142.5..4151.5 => 0.76 AA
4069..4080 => -0.07 AA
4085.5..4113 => -0.74 AA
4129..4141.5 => 0.00 AA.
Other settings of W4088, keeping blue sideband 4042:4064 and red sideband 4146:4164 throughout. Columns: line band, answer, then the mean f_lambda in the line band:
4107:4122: -1.0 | 9.06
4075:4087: -0.9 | 9.26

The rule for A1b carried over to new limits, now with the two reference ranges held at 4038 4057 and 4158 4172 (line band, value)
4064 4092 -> -0.04 mag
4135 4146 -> 0.01 mag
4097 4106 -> 0.11 mag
